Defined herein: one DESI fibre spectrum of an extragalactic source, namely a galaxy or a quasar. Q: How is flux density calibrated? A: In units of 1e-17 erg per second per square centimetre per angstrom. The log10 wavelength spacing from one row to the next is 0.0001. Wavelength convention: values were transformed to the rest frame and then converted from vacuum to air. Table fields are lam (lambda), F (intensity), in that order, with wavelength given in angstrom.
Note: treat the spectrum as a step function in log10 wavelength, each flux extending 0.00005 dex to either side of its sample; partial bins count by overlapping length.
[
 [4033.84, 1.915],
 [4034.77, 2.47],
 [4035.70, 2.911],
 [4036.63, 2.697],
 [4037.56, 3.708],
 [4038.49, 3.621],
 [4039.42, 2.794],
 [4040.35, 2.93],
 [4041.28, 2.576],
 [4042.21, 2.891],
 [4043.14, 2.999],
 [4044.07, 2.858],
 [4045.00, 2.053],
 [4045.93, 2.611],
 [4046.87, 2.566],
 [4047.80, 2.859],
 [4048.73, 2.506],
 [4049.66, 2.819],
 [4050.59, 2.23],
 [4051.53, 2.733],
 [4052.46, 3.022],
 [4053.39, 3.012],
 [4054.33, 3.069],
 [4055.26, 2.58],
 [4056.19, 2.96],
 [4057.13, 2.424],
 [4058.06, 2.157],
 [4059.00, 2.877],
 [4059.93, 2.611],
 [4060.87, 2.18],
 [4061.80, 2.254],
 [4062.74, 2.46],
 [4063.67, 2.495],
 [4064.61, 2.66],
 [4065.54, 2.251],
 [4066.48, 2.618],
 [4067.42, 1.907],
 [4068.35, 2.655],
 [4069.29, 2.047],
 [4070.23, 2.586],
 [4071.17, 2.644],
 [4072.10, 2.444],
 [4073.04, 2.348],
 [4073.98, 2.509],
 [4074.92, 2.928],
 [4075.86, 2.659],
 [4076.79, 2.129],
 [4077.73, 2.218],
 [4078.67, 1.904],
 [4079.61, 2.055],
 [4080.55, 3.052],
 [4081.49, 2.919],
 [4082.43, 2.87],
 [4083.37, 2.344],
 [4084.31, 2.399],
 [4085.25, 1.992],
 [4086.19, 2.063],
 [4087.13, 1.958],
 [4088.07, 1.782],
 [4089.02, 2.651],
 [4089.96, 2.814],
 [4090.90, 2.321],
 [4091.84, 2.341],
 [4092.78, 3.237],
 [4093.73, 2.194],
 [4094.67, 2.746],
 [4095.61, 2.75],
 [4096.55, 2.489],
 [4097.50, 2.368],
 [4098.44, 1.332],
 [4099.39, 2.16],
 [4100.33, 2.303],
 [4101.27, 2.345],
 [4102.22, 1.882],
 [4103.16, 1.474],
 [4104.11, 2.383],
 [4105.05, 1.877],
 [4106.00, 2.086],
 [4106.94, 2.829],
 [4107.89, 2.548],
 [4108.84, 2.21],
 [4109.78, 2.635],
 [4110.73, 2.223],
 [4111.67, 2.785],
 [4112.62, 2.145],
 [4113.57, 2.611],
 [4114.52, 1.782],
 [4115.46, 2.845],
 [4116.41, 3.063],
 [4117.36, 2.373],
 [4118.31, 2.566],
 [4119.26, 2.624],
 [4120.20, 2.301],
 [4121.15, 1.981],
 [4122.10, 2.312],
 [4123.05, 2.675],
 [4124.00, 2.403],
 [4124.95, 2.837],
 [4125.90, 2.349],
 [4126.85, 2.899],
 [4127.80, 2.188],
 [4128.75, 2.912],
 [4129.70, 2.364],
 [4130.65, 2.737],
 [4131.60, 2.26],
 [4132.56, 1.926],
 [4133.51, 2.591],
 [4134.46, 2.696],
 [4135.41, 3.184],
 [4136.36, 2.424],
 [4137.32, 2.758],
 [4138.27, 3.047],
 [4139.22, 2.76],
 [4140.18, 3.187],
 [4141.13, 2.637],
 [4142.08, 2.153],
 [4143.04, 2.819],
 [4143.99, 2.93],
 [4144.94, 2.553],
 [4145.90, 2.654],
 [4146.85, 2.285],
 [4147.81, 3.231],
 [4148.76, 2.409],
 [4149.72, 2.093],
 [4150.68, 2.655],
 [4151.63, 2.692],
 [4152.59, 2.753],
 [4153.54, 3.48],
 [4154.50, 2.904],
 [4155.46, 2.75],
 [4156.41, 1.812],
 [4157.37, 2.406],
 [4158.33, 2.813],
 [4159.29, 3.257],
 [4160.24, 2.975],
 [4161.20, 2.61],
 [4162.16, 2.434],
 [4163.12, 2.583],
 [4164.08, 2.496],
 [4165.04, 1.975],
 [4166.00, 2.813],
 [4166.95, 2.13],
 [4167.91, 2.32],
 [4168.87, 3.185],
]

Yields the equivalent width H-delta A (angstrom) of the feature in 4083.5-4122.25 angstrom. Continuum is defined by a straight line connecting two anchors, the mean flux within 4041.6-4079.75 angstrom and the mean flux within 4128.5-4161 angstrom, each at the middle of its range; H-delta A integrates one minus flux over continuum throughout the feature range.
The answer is 4.0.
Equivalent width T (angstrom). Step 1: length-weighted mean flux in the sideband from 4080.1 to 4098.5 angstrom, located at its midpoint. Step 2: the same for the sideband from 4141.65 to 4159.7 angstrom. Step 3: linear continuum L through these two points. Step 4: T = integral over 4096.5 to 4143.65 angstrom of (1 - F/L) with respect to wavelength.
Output 2.1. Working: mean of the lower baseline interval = 2.46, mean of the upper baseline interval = 2.66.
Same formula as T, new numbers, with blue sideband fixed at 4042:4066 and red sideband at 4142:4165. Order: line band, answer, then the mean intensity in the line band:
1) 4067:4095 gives 2.2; 2.42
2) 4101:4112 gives 1.5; 2.27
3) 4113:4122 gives 0.6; 2.45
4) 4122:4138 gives 0.4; 2.57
